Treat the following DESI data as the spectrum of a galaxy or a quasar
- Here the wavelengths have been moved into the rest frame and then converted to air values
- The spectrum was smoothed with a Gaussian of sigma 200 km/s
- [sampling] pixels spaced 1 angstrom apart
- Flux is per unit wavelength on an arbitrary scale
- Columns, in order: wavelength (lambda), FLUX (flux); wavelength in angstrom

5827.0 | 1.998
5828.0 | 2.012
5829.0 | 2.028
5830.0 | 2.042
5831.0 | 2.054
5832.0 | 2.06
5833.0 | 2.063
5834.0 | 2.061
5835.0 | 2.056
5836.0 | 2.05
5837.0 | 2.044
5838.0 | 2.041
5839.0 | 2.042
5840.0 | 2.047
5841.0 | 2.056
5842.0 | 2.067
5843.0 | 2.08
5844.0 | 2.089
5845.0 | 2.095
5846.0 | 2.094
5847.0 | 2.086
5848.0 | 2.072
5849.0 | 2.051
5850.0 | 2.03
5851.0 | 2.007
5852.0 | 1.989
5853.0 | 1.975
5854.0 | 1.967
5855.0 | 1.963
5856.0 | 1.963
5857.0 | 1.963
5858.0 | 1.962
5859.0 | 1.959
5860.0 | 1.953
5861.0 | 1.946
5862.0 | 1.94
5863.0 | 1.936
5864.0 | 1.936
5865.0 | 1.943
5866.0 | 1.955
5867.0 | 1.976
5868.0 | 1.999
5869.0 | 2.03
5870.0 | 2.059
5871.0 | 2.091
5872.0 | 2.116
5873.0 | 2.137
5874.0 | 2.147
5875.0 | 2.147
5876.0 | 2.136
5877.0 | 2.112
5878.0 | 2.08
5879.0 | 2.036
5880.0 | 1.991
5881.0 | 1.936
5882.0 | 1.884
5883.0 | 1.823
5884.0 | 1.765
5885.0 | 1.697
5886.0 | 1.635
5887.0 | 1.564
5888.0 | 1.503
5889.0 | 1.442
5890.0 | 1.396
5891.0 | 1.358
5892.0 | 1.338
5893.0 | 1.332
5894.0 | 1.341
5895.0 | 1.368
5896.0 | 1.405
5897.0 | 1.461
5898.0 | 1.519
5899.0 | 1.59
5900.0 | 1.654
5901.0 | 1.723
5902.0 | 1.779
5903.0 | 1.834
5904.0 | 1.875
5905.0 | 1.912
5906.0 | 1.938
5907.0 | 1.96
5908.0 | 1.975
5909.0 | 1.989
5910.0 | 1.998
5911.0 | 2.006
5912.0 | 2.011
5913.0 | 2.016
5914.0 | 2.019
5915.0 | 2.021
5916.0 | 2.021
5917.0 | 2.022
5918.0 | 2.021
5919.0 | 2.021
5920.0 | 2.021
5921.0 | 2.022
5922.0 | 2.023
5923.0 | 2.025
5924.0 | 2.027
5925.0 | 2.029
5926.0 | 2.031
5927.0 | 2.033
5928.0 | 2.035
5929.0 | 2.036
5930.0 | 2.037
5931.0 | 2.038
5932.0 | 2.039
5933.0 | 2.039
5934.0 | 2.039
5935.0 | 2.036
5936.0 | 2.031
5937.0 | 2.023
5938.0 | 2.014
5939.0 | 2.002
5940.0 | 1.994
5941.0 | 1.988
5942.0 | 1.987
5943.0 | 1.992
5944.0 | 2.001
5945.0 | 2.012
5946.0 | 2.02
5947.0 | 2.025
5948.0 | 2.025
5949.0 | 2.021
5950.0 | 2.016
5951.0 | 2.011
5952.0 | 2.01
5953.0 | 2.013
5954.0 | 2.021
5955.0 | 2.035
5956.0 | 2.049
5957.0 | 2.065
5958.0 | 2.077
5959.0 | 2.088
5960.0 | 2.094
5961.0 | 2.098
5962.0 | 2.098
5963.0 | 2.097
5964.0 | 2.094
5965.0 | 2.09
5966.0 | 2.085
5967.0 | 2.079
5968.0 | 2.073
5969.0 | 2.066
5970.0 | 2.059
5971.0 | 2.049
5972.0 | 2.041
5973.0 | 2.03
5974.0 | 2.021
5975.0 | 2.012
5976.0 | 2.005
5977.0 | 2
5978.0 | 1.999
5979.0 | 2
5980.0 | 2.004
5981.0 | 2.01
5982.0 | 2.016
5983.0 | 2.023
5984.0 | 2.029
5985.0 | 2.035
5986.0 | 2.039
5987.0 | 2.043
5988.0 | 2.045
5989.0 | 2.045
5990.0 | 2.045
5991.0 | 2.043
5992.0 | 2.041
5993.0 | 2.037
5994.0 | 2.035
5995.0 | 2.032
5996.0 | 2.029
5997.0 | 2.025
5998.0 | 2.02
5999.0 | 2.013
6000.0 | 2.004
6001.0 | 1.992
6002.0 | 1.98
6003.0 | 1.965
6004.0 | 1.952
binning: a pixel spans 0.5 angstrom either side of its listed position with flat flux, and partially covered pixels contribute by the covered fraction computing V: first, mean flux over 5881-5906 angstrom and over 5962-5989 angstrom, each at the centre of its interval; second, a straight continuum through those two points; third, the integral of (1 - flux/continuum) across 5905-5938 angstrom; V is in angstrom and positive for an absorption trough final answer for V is -5.0 angstrom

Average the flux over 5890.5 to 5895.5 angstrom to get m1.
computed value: 1.35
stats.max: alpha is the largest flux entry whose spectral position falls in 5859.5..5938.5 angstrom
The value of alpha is 2.147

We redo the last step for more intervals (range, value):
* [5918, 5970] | 2.098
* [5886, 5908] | 1.975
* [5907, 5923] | 2.025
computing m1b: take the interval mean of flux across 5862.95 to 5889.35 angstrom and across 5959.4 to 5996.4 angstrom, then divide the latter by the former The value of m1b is 1.1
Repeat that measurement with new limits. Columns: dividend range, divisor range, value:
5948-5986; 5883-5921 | 1.17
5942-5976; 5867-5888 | 1.04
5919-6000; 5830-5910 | 1.07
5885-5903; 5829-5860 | 0.74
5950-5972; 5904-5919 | 1.04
